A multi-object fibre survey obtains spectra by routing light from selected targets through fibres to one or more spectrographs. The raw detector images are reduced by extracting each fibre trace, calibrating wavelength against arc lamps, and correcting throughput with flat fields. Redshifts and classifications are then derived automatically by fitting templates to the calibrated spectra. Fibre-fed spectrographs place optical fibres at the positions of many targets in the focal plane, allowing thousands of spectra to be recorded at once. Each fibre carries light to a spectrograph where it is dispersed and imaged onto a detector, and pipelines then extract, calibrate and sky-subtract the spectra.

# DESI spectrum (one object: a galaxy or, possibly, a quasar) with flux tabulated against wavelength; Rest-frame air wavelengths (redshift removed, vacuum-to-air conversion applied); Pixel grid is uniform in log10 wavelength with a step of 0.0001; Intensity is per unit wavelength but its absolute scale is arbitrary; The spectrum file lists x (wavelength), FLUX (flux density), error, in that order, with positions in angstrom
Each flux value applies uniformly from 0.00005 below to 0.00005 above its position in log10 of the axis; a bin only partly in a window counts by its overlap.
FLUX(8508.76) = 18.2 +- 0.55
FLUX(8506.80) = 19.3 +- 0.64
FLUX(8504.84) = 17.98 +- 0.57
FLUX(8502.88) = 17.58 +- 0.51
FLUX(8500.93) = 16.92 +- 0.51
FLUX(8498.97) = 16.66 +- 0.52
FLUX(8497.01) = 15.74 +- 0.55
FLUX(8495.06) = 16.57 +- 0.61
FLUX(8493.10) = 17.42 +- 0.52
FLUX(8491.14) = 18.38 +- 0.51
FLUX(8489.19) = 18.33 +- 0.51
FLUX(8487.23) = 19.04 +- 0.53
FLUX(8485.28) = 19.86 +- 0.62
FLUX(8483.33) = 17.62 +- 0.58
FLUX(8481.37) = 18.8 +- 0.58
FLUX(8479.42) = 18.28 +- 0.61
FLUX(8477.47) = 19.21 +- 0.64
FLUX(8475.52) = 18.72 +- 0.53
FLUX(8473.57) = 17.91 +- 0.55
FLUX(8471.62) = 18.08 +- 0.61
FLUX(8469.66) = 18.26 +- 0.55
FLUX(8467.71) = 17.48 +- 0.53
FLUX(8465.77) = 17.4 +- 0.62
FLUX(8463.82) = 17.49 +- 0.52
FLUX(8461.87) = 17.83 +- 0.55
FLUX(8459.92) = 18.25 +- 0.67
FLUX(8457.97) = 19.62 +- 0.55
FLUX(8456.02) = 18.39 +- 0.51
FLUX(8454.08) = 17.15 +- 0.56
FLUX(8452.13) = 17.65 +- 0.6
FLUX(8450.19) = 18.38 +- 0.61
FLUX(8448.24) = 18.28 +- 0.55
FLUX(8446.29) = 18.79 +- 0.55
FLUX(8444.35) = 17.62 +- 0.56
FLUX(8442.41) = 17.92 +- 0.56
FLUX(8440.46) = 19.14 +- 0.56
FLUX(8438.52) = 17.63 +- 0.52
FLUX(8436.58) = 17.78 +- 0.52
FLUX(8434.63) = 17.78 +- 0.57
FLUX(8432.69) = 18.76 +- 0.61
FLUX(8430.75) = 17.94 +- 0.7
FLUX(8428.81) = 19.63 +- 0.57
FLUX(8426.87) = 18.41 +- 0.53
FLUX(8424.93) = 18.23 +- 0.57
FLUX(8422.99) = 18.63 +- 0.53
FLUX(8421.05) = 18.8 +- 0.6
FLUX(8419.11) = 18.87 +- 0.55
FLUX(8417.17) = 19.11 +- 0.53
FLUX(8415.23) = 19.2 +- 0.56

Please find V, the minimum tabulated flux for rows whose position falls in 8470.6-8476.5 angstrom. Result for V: 17.91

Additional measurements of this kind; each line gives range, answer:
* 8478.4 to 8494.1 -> 17.42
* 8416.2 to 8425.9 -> 18.23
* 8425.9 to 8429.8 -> 18.41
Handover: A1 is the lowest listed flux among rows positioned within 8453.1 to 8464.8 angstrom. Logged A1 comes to 17.15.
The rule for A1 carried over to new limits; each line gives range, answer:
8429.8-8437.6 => 17.78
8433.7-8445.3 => 17.62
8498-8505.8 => 16.66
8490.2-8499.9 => 15.74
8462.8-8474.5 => 17.4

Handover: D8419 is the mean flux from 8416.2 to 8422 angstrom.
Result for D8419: 18.9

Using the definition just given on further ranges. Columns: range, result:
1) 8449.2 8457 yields 17.9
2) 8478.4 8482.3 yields 18.6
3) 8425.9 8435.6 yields 18.5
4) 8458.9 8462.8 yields 18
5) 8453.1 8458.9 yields 18.4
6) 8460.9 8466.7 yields 17.6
